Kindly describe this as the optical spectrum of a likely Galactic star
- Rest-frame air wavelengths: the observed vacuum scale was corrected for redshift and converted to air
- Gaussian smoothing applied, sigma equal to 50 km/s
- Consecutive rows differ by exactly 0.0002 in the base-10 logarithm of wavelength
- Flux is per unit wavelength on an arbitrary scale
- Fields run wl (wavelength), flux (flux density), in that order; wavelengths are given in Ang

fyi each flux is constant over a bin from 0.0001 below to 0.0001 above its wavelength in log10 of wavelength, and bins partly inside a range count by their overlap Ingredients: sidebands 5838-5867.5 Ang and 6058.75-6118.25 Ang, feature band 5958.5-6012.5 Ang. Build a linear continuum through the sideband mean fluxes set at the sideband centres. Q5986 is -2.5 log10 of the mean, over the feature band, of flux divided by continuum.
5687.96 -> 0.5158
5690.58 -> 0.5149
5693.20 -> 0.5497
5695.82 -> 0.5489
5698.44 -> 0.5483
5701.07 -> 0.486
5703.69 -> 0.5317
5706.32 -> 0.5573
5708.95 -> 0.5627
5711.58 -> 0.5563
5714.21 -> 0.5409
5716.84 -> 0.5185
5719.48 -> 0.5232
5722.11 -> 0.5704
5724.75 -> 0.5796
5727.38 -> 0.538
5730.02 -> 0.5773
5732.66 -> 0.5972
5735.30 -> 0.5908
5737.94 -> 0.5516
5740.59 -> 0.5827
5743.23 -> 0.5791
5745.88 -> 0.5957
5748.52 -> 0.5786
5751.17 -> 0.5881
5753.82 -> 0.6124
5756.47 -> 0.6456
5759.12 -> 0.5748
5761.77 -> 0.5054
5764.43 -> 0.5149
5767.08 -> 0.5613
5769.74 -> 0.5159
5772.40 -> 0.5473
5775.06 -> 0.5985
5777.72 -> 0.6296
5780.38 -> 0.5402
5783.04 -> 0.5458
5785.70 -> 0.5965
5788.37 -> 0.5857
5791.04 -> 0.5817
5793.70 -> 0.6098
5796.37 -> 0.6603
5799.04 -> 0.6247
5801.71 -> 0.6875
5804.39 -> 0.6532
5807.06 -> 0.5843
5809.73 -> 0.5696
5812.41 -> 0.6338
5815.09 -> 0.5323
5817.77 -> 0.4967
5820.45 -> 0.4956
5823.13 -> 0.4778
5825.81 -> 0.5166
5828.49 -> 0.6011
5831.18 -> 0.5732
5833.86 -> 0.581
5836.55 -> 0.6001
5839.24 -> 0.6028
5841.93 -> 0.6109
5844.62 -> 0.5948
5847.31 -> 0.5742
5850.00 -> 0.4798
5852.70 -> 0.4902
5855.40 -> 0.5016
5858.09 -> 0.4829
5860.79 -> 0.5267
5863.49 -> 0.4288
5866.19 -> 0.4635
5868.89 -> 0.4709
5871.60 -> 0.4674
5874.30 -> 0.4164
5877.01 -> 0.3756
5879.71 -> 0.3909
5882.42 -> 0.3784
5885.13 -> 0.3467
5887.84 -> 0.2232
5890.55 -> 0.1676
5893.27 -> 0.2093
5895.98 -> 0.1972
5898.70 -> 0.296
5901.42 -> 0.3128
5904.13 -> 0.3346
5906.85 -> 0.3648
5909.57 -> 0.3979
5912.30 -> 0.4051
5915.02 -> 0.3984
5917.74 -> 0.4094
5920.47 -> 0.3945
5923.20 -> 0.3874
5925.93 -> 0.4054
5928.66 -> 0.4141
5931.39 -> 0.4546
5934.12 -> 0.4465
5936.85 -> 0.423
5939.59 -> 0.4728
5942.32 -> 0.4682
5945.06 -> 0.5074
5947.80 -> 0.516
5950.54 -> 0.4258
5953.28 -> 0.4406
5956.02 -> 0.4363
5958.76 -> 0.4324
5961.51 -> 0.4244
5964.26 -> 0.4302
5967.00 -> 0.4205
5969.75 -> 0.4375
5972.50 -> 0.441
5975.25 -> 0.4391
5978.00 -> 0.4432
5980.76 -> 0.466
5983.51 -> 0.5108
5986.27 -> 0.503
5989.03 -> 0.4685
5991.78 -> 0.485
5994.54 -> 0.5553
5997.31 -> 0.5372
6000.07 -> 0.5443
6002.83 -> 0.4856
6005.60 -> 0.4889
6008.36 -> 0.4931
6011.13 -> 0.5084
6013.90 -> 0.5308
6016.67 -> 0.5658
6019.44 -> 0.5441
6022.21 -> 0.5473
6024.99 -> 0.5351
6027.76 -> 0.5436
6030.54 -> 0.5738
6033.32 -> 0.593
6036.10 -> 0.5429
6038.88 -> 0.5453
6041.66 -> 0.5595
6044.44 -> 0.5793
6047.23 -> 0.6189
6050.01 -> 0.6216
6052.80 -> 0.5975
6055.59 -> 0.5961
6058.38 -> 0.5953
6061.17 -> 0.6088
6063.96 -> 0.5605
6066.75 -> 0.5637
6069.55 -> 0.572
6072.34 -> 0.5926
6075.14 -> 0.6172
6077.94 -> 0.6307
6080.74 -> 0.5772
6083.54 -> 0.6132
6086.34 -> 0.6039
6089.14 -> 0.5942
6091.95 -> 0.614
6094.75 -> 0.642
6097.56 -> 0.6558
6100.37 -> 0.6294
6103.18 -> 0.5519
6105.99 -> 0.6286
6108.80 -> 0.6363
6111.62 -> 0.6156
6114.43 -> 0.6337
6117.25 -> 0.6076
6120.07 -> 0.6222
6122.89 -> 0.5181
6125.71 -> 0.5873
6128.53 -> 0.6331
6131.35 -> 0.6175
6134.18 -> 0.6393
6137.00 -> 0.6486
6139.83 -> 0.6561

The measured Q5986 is 0.20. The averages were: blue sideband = 0.523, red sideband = 0.607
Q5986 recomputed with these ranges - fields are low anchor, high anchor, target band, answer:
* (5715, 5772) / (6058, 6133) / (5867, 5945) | 0.480 mag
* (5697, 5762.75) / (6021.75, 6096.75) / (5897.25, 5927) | 0.476 mag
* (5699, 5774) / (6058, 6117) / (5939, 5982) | 0.295 mag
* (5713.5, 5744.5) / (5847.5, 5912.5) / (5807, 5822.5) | -0.183 mag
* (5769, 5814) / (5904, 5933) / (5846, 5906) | 0.214 mag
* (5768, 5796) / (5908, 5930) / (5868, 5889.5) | 0.198 mag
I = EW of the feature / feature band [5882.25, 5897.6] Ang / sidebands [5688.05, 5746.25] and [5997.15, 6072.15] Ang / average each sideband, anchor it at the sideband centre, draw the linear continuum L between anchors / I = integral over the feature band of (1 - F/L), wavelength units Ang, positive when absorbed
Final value 8.59 Ang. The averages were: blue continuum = 0.553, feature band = 0.245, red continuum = 0.559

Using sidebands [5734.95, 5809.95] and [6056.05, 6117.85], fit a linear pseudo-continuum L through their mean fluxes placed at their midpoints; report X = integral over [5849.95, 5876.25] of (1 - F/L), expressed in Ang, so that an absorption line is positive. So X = 5.4 Ang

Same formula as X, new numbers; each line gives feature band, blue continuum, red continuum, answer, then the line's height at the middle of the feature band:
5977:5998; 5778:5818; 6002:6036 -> 1.9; 0.544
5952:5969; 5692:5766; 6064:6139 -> 4.6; 0.591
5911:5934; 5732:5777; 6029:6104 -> 6.8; 0.585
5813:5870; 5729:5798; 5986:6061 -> 4.0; 0.57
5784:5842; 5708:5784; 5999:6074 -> -2.0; 0.565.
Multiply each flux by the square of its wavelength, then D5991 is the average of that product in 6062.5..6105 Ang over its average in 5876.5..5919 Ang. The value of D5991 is 1.97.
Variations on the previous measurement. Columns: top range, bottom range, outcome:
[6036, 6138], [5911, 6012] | 1.37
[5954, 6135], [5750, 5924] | 1.21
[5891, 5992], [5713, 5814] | 0.76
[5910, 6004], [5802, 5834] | 0.84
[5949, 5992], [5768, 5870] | 0.85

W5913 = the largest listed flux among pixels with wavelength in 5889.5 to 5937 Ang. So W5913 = 0.4546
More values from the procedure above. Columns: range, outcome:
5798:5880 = 0.6875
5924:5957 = 0.516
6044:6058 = 0.6216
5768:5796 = 0.6296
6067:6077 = 0.6172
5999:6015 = 0.5443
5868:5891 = 0.4709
